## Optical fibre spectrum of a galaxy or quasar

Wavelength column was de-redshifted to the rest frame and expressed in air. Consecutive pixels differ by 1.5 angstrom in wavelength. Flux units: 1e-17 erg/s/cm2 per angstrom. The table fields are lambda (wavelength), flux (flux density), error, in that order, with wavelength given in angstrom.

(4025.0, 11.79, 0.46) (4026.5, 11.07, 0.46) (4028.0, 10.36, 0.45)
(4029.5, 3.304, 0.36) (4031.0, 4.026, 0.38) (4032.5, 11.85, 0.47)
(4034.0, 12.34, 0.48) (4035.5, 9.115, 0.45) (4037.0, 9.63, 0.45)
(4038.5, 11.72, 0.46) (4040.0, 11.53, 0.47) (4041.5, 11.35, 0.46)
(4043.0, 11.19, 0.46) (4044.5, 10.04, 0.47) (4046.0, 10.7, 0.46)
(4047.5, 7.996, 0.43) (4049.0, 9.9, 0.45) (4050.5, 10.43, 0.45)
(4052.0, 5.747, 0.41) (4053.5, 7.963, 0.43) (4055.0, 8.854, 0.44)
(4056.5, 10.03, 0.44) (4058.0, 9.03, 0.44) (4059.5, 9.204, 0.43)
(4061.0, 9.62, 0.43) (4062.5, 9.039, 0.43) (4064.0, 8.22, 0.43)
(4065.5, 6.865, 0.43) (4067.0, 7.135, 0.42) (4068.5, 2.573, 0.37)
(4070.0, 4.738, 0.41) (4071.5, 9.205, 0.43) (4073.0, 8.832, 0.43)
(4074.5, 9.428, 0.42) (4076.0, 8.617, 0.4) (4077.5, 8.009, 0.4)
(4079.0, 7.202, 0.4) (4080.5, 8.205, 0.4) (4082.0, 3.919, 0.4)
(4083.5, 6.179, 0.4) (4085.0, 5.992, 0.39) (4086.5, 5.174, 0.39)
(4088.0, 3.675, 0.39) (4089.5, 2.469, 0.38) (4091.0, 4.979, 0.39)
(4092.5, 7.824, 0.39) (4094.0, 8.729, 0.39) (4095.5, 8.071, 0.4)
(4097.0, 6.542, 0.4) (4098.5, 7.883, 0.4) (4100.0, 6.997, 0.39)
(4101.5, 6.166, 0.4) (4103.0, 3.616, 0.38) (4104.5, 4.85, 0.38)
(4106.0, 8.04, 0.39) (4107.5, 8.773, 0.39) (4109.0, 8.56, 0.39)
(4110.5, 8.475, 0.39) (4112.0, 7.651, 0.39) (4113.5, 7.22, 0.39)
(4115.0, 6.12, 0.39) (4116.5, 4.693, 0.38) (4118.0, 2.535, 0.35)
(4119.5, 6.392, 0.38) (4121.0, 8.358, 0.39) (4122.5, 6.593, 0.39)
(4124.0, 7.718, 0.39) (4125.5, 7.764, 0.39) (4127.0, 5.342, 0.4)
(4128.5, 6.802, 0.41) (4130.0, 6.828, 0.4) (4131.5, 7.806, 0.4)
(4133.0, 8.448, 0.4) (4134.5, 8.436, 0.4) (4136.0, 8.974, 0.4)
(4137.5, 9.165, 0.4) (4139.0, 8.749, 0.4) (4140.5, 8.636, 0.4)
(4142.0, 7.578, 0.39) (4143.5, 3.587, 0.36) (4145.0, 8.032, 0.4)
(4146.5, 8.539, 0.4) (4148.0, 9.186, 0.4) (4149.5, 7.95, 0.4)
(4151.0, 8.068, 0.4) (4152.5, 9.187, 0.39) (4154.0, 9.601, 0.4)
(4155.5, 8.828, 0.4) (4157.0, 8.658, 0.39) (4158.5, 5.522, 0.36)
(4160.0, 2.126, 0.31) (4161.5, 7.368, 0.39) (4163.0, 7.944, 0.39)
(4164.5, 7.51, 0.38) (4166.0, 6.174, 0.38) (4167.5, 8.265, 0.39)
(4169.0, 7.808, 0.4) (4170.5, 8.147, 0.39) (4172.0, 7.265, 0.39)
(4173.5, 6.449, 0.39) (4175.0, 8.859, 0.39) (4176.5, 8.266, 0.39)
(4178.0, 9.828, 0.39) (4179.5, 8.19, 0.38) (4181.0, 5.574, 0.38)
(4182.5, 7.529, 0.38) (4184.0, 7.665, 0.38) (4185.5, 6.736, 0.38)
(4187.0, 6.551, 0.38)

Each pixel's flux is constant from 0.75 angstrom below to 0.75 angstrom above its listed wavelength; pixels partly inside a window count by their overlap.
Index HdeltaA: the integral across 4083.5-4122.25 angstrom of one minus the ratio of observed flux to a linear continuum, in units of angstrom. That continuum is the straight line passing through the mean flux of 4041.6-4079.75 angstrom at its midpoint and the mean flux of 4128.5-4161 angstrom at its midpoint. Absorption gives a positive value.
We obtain 8.3 angstrom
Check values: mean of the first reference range 8.47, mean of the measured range 6.39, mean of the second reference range 7.78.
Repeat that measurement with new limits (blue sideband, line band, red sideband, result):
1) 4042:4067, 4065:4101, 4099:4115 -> 5.82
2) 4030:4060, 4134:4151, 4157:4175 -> -1.39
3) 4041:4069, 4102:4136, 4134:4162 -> 4.98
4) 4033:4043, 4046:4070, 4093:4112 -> 4.19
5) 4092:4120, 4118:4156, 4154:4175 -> -3.88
